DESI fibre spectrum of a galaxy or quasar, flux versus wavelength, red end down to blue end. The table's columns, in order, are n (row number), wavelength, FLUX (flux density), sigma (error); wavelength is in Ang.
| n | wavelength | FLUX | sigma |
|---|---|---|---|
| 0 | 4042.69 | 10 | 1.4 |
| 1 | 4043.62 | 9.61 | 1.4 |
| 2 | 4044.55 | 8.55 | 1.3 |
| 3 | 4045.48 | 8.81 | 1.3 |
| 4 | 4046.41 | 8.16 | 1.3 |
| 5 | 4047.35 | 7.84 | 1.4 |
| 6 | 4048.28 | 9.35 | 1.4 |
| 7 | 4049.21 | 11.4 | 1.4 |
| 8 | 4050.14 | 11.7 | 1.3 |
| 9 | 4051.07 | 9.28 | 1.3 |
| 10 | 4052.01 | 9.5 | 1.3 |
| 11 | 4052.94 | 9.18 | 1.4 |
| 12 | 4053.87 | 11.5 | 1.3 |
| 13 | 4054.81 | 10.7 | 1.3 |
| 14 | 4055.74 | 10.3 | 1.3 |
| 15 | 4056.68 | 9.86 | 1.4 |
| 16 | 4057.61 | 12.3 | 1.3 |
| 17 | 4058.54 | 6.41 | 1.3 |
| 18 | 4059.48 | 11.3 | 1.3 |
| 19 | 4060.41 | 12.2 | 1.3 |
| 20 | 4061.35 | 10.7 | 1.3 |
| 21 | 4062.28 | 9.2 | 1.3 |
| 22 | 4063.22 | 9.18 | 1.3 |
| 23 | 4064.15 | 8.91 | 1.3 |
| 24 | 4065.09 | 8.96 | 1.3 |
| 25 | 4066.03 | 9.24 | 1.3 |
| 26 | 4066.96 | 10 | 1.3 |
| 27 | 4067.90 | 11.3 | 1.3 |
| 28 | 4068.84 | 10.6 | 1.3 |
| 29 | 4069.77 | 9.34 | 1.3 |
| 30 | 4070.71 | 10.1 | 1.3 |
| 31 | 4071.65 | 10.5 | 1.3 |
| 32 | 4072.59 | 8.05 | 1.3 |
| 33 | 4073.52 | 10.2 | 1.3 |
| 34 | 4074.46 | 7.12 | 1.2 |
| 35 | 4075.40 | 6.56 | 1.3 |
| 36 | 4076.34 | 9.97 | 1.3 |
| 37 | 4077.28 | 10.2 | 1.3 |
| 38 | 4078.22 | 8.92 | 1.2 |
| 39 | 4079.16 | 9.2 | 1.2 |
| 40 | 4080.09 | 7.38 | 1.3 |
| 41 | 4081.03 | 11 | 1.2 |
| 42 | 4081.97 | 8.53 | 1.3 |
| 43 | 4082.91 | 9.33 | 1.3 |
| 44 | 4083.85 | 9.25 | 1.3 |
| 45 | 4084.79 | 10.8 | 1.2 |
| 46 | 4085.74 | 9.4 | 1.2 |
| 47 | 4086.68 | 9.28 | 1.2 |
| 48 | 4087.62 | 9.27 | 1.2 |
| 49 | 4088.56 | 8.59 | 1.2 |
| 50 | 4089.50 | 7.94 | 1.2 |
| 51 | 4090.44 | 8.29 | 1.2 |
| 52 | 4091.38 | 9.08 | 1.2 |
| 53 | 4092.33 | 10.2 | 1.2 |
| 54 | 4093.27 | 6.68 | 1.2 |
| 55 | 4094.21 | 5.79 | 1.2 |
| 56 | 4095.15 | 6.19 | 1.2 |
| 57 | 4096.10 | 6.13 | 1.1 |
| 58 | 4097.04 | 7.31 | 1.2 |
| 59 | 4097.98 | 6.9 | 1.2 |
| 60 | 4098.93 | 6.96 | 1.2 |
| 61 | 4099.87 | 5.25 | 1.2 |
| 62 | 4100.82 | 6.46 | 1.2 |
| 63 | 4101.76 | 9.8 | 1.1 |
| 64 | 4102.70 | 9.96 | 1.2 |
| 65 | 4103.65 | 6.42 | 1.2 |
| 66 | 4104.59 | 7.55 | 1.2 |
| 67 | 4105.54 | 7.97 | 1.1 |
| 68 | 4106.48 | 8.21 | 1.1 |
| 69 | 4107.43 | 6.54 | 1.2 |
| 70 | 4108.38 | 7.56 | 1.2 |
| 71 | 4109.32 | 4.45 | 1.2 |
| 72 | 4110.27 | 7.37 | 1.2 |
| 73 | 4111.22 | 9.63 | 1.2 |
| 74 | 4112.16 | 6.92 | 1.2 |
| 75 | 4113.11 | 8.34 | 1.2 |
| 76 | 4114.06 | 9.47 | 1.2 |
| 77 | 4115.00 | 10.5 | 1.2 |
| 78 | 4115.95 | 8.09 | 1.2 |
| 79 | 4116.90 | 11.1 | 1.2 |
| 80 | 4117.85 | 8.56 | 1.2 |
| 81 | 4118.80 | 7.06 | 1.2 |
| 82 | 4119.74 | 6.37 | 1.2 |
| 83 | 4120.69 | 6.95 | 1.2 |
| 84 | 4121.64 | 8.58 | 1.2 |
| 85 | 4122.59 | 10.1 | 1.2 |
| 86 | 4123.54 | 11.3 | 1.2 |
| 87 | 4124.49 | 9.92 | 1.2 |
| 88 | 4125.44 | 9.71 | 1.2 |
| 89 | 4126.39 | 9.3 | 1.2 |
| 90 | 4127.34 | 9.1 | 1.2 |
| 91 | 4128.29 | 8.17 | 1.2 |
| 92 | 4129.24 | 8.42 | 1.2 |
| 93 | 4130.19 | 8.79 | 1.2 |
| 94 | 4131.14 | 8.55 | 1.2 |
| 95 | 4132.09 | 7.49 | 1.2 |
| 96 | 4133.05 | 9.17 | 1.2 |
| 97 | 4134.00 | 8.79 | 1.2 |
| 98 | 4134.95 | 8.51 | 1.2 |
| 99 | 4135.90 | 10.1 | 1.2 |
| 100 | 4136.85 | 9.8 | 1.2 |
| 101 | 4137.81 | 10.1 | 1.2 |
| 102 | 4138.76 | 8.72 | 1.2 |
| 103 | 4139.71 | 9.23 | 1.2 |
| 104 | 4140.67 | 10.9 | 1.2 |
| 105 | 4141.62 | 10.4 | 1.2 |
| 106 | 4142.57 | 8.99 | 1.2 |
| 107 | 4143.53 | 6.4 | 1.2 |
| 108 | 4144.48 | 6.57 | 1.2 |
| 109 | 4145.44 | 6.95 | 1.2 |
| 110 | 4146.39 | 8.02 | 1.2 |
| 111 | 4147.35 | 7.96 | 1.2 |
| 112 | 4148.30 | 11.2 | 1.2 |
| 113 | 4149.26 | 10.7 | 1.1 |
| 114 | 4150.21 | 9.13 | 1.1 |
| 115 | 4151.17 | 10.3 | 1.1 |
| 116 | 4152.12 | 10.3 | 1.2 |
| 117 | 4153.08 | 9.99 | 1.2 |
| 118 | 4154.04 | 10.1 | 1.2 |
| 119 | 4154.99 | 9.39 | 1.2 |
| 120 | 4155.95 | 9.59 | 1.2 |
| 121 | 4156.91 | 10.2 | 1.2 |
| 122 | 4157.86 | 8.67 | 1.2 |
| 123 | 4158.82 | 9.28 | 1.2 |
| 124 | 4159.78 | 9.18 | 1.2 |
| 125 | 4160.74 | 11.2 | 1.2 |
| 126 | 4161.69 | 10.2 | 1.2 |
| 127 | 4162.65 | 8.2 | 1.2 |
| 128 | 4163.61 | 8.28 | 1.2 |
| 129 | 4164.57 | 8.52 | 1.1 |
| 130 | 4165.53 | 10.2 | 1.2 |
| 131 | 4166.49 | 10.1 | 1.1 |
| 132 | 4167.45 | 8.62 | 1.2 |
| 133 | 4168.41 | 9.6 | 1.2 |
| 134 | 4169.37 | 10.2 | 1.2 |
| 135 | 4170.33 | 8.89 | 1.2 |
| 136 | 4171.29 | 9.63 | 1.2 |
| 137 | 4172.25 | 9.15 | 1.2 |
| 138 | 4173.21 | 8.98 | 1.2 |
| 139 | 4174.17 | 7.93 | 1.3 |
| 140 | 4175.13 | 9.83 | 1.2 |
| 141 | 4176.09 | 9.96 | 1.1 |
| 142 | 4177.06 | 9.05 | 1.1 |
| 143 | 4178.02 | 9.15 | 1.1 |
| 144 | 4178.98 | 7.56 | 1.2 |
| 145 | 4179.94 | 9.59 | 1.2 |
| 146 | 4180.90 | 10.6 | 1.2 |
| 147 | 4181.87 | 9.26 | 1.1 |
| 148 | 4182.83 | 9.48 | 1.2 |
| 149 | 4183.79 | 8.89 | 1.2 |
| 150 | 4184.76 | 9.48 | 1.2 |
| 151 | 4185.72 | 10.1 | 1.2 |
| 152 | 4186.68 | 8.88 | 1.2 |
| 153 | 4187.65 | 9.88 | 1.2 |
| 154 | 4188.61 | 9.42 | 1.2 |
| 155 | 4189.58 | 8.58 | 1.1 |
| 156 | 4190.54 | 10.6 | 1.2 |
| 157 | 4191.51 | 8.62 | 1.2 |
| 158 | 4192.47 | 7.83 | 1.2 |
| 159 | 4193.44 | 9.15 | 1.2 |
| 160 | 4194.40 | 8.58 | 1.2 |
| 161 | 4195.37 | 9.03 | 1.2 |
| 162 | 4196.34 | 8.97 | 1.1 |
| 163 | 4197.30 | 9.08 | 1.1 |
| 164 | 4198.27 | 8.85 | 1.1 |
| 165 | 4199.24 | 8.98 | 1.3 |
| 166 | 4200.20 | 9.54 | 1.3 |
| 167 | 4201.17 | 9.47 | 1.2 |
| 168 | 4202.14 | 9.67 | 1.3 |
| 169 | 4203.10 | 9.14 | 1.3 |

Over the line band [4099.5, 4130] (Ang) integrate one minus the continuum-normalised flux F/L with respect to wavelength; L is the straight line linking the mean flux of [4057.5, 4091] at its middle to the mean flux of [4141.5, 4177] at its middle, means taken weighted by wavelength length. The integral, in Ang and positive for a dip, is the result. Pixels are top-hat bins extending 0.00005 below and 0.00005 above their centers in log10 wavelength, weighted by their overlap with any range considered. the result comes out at 3.35 Ang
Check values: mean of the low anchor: 9.4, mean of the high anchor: 9.25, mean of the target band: 8.3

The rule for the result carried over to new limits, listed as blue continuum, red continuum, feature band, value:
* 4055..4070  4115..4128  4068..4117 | 5.7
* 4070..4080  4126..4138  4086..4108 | 3.1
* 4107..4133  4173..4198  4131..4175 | -2.1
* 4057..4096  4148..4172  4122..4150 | 1.3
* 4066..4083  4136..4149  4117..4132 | 0.5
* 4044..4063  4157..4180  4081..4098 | 2.3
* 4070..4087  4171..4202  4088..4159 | 5.2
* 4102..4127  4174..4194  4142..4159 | -0.5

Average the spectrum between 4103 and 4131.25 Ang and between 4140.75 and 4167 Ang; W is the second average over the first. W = 1.11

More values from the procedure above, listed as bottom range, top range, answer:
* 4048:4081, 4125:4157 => 0.94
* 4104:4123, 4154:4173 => 1.17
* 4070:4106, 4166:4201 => 1.10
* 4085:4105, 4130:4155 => 1.17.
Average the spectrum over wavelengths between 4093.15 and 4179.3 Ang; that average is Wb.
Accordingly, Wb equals 8.69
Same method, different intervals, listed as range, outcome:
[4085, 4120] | 7.91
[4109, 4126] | 8.62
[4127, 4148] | 8.71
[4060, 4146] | 8.67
